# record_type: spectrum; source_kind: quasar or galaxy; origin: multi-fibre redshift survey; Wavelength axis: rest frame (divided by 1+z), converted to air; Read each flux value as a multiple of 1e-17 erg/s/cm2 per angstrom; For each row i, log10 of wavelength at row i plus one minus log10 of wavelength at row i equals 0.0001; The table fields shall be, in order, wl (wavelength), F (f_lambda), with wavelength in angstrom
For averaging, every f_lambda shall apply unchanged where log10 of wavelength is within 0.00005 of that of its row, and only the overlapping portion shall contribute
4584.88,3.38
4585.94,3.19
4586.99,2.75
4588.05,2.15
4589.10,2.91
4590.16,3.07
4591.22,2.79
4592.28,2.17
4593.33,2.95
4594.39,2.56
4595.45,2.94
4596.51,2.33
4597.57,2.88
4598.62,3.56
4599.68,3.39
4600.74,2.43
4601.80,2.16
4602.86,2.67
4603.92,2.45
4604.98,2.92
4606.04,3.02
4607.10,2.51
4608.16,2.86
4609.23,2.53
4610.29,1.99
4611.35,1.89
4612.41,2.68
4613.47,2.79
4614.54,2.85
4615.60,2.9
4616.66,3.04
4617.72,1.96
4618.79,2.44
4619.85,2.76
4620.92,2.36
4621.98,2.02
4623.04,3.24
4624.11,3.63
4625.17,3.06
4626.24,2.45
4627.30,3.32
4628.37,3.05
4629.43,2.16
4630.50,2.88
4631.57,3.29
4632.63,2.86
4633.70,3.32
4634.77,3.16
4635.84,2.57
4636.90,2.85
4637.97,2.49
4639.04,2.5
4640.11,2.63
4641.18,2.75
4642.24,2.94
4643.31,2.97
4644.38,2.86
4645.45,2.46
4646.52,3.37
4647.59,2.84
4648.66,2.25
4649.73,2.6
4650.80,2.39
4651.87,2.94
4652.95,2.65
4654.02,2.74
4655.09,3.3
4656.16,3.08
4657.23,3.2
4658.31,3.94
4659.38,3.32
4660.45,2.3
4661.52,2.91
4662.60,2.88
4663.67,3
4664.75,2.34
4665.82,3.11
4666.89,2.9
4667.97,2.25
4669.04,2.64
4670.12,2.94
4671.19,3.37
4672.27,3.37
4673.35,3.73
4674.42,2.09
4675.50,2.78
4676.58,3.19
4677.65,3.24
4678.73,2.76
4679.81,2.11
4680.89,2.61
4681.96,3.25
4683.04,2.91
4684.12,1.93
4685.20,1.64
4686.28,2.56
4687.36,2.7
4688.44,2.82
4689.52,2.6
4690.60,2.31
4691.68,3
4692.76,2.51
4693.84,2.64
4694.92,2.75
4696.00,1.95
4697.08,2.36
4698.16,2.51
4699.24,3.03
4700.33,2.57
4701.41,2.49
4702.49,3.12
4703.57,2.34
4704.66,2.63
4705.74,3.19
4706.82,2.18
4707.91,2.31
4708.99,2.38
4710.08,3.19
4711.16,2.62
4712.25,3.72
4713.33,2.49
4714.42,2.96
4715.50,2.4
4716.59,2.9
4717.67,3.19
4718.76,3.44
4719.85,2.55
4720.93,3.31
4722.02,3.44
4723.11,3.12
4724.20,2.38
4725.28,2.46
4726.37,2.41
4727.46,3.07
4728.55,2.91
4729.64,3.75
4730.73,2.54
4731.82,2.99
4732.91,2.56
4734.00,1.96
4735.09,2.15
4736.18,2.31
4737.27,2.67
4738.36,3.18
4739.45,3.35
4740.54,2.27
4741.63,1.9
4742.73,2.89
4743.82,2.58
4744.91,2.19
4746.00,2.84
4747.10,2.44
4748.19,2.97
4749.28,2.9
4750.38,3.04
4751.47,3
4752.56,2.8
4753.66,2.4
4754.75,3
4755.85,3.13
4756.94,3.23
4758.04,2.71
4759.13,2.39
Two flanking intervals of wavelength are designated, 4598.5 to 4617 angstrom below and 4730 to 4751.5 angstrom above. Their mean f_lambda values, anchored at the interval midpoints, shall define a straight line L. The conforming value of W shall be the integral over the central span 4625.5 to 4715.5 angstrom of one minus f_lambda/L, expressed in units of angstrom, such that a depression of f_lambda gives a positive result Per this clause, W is -3.8 angstrom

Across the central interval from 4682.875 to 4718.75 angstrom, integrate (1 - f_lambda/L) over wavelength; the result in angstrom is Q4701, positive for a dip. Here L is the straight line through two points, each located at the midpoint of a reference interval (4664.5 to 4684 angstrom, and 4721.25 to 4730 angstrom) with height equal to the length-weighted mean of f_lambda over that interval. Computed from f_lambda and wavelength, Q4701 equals 3.1 angstrom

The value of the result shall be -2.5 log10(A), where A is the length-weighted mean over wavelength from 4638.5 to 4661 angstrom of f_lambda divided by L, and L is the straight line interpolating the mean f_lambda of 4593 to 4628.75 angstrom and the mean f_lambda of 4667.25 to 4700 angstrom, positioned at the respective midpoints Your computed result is -0.06 mag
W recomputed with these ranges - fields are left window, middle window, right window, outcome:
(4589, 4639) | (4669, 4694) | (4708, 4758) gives 0.28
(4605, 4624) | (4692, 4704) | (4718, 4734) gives 1.03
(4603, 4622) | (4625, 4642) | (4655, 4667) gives -0.42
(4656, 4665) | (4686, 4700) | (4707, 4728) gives 1.55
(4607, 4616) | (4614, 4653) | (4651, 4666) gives -0.57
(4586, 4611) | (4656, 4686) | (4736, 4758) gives -1.26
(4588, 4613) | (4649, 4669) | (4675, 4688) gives -1.66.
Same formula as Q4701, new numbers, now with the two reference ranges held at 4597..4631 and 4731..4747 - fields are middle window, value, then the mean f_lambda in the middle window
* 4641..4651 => -0.30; 2.76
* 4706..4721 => -1.37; 2.82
